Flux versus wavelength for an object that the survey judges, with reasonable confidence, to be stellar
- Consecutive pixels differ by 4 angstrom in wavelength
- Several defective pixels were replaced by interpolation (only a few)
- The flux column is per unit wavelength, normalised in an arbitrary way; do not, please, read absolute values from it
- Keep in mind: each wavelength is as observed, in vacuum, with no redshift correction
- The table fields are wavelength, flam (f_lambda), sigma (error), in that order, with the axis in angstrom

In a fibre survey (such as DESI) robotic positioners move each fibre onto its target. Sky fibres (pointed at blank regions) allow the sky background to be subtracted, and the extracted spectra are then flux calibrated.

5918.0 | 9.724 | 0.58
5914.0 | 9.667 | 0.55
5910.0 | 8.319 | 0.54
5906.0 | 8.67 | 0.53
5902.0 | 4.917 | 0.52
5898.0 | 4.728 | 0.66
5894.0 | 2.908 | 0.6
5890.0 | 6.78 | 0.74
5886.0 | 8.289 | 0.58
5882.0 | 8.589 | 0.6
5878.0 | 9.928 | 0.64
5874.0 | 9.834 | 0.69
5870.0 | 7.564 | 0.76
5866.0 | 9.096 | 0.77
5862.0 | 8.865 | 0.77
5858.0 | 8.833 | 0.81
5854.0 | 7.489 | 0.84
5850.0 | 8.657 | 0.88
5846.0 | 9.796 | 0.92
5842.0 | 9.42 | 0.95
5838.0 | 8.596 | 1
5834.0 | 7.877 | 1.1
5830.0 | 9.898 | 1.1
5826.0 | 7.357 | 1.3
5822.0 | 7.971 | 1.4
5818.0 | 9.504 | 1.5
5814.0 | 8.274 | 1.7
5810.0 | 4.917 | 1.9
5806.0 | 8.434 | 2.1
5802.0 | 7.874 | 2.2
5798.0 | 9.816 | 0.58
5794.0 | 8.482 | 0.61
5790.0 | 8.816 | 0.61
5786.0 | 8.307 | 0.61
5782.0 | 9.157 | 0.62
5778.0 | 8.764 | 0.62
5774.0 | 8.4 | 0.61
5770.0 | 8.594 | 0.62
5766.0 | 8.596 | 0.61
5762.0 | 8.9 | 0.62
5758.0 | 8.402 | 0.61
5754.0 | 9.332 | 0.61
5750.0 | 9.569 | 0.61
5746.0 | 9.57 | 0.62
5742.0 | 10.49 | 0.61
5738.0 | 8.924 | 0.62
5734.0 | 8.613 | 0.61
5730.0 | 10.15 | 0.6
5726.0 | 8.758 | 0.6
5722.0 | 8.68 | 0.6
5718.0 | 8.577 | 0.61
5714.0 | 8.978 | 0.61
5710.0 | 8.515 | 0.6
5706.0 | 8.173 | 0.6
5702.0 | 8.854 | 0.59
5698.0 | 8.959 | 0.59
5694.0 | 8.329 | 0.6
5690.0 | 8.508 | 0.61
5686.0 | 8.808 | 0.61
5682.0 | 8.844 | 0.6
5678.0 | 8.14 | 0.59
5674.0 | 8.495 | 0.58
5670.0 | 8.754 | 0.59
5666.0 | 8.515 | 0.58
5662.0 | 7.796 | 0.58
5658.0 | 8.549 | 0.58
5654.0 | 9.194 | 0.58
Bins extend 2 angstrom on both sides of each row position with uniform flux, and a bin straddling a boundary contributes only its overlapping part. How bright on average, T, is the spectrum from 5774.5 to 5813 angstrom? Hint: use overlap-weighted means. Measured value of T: 8.29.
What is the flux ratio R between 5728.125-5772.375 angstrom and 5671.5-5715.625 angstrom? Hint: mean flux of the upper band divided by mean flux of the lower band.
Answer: 1.1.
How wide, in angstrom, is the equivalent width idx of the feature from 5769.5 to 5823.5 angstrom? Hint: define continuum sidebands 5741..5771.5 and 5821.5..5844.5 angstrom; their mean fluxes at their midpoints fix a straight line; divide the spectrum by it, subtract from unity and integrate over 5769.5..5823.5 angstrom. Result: 2.9 angstrom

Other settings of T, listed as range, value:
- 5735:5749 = 9.58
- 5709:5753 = 9.18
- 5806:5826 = 7.71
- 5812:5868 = 8.69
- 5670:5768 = 8.88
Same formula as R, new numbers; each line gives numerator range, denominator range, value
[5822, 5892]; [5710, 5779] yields 0.96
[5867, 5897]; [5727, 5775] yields 0.84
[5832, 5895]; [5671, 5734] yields 0.96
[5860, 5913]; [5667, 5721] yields 0.88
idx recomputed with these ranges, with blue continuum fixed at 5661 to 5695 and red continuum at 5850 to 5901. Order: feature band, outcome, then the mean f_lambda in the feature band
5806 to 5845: -1.7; 8.25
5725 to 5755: -4.4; 9.45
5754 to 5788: -2.3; 8.68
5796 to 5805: -0.9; 8.8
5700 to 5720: -0.6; 8.62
